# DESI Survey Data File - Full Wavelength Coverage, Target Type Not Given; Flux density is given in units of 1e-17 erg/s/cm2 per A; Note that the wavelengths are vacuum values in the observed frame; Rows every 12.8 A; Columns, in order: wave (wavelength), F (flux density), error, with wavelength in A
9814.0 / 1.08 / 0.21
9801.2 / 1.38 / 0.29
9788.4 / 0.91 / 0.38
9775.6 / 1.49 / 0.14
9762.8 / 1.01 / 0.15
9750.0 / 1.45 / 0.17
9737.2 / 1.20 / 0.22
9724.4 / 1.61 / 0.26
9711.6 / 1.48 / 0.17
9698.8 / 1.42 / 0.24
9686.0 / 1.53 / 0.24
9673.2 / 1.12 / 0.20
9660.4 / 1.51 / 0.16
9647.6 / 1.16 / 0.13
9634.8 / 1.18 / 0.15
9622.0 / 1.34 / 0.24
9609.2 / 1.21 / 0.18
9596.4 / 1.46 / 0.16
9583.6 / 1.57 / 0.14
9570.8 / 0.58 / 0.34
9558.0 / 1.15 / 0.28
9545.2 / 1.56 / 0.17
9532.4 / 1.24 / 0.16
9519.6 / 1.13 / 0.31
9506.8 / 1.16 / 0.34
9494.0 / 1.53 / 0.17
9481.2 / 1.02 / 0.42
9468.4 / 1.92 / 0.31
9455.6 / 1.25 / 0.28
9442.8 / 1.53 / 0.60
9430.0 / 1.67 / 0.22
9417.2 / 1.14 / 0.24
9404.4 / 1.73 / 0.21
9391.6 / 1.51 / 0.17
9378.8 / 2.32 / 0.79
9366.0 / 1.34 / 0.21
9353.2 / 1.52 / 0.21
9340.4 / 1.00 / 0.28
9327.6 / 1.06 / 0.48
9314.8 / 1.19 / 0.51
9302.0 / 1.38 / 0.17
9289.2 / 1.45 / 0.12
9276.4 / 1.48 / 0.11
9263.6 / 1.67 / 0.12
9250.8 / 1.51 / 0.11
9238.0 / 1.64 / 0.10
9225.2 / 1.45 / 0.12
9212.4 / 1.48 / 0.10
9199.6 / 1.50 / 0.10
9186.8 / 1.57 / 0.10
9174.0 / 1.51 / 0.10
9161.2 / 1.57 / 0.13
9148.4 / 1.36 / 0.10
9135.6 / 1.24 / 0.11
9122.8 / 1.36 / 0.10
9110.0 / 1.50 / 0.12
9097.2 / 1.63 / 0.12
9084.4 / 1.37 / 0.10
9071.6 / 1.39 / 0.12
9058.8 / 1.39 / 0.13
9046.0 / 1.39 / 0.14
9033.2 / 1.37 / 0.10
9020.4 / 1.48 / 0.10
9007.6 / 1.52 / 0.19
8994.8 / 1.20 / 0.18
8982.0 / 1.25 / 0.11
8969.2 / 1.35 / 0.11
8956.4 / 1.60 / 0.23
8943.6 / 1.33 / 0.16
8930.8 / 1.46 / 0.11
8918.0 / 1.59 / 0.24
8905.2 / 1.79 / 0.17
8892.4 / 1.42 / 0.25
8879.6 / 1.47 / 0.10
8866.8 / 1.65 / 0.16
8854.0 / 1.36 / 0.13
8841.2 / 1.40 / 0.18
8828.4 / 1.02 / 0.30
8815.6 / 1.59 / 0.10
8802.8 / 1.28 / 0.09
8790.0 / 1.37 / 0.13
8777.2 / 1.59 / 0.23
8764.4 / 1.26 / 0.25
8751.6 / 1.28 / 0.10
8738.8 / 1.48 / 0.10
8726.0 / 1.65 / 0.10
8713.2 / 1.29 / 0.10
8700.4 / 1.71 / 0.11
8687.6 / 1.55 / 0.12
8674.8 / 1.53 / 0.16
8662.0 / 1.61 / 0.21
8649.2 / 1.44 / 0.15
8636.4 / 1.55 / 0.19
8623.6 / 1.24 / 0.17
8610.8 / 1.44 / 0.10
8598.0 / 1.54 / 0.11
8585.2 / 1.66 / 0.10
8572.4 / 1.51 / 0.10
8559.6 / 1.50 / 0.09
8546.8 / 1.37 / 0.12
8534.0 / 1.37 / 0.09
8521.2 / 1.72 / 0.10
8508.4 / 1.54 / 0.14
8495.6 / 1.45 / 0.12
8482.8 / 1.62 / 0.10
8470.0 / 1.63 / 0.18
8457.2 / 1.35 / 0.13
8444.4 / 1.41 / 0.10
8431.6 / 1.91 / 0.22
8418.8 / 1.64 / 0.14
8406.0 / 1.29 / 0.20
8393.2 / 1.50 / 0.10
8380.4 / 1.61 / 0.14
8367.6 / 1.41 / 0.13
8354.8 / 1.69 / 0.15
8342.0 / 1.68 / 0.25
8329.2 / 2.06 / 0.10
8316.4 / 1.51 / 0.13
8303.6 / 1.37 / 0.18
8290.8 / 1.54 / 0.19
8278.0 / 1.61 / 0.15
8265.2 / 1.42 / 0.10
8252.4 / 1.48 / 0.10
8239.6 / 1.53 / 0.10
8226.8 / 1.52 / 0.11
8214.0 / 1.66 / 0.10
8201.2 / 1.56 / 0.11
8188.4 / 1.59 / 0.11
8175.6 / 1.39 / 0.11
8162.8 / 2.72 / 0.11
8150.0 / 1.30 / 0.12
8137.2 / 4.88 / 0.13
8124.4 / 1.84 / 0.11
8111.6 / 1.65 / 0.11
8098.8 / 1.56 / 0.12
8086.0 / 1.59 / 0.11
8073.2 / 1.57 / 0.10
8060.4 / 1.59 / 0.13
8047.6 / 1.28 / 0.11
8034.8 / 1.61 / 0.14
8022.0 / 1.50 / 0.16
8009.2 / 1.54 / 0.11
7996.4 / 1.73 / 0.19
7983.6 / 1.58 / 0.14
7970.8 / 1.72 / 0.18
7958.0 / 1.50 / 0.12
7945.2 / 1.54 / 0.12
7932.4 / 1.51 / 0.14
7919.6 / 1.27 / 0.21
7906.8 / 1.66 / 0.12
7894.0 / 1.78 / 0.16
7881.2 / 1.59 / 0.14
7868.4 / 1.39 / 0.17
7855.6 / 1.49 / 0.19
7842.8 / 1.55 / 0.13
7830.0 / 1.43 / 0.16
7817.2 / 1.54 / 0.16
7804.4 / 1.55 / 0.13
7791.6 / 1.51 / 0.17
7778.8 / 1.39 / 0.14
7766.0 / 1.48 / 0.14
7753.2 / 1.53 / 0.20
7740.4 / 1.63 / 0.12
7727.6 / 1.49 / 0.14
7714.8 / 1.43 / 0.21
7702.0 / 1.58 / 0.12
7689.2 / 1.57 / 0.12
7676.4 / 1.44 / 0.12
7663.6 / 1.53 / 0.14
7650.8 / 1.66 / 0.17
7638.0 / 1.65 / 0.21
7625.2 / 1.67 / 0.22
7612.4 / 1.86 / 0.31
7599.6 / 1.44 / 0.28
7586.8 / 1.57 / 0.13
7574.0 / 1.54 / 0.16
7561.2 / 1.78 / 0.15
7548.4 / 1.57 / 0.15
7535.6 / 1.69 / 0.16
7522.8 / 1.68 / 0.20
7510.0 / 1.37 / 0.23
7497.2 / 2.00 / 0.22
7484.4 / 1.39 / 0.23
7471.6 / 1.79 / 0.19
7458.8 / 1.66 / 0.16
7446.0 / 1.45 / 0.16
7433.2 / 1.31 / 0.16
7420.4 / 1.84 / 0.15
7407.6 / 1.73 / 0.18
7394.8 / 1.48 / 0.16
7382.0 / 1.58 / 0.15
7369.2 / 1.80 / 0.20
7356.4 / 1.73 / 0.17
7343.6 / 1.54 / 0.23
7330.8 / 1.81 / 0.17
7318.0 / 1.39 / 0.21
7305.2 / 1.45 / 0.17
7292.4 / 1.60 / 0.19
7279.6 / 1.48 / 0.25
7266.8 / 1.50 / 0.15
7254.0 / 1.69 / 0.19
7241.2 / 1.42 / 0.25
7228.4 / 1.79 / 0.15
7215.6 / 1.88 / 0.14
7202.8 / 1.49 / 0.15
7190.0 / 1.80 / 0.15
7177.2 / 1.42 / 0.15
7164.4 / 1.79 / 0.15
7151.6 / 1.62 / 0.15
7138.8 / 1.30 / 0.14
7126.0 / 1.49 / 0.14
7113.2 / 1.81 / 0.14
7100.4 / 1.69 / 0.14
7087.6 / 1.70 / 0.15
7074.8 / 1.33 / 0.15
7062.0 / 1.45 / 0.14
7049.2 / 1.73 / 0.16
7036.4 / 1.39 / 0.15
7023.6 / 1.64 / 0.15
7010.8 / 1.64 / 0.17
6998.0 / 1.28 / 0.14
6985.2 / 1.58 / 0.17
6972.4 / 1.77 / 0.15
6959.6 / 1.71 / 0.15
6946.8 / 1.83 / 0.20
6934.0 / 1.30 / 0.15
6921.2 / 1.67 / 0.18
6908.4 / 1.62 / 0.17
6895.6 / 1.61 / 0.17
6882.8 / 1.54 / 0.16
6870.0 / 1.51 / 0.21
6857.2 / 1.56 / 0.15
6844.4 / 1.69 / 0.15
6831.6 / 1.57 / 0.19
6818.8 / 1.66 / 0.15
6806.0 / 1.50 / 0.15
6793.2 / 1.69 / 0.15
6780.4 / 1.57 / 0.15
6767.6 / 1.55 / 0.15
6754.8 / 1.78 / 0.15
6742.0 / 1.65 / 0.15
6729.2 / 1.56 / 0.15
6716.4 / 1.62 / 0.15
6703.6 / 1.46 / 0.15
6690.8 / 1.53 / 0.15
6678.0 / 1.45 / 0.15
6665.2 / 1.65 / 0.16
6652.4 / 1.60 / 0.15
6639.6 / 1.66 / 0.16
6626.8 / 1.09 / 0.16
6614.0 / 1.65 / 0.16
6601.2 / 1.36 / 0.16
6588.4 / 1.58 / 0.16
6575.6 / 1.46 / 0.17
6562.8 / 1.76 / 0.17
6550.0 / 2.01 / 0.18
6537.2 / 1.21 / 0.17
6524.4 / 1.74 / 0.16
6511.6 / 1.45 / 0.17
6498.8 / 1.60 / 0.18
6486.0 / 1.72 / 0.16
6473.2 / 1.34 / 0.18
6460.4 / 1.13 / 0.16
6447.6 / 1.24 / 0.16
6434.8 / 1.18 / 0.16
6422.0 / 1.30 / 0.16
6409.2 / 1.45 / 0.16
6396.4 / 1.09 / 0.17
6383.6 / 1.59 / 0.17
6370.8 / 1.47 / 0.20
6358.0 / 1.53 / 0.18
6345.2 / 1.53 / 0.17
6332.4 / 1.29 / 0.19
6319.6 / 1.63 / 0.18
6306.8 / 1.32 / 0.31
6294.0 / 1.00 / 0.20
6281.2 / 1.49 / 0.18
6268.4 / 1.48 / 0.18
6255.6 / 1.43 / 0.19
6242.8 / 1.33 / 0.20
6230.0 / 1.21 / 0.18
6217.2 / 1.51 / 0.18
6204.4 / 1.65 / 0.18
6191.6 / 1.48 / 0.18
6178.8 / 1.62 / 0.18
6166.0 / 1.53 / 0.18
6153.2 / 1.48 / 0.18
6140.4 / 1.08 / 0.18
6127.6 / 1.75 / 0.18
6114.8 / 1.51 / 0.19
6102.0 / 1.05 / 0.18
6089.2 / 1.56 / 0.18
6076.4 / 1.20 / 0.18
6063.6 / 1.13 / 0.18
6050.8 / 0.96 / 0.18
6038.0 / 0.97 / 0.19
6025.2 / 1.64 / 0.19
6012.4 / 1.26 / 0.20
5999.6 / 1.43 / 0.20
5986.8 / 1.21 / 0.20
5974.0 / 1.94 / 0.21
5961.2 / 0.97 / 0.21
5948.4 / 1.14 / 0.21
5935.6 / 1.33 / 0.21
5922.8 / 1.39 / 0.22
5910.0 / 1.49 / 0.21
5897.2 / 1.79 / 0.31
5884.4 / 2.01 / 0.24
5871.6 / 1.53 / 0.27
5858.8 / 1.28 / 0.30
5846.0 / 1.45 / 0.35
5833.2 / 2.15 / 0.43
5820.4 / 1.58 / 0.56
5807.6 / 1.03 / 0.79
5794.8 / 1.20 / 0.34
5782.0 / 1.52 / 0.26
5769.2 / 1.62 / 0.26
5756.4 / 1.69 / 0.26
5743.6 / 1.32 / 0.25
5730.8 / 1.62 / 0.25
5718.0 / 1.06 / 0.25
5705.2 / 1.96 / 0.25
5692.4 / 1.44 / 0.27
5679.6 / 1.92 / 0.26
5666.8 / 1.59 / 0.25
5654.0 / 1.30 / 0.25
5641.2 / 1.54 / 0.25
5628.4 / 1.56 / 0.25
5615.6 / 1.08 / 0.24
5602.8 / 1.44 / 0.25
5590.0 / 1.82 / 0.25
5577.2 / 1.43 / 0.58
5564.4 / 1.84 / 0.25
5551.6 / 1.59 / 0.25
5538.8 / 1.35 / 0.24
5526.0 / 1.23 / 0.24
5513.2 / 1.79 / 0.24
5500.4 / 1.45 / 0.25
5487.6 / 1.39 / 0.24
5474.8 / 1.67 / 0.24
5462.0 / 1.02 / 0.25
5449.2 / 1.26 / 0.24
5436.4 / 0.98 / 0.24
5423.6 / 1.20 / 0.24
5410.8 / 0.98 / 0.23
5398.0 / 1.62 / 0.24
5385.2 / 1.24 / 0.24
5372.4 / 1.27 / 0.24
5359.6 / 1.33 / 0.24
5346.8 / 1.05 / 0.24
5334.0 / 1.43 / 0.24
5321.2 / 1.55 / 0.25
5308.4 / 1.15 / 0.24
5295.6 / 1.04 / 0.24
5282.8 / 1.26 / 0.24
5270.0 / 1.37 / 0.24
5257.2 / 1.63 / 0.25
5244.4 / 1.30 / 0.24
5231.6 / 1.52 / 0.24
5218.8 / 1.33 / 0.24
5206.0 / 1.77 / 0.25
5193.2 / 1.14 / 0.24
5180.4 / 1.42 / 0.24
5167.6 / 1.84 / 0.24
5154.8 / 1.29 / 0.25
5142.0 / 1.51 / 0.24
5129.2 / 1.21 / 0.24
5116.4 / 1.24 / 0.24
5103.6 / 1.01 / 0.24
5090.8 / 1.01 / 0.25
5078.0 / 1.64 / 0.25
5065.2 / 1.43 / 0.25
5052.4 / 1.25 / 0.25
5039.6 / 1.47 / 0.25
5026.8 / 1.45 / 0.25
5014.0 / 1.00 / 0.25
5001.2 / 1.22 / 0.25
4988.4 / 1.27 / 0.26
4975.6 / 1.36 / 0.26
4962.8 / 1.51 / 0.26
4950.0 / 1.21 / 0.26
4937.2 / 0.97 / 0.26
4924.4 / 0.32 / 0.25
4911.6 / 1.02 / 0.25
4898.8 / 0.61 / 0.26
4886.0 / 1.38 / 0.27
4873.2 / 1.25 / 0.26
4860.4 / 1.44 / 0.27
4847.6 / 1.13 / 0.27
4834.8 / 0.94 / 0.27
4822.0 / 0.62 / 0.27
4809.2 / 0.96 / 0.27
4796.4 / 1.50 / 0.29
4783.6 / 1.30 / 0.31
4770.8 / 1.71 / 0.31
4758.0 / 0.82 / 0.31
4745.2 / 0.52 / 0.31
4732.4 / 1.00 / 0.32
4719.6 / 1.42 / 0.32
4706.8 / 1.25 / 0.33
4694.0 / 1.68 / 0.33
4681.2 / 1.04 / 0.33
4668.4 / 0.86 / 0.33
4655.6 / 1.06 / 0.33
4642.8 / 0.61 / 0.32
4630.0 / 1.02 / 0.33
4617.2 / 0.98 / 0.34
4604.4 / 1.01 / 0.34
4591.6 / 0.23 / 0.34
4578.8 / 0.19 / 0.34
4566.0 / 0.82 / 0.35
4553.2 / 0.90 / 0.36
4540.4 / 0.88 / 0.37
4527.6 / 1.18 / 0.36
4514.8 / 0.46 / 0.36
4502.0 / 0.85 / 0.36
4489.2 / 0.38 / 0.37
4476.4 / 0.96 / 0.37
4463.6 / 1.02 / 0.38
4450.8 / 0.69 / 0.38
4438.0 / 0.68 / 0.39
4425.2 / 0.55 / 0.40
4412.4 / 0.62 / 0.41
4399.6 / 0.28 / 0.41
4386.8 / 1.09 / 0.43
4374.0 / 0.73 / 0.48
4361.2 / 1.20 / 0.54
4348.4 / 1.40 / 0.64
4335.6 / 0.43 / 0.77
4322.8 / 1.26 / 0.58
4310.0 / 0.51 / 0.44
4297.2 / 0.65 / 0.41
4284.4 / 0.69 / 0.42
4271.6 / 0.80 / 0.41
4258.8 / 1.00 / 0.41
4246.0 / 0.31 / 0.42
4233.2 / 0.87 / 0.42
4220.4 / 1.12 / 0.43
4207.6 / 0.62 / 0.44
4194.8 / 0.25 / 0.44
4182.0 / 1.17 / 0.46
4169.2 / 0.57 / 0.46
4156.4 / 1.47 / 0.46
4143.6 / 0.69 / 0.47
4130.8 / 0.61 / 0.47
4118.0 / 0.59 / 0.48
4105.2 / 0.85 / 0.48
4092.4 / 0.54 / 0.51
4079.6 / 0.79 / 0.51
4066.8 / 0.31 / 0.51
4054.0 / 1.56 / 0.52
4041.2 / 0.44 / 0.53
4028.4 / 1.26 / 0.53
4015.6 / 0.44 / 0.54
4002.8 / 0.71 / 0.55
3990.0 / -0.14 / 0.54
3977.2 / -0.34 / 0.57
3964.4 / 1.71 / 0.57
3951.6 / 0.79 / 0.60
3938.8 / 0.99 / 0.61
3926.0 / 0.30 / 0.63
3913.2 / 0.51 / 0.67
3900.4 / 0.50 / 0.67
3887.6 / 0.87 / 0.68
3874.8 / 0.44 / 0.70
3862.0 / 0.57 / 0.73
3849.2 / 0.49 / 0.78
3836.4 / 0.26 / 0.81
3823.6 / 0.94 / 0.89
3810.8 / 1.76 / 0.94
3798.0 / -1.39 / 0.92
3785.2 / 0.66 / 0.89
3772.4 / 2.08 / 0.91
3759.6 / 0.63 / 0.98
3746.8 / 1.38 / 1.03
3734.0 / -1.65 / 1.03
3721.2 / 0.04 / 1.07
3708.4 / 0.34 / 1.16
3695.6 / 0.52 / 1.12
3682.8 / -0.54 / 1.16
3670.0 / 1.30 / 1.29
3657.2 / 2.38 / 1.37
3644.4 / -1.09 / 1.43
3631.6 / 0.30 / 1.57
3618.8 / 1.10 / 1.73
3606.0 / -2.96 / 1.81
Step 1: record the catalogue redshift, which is 0.240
